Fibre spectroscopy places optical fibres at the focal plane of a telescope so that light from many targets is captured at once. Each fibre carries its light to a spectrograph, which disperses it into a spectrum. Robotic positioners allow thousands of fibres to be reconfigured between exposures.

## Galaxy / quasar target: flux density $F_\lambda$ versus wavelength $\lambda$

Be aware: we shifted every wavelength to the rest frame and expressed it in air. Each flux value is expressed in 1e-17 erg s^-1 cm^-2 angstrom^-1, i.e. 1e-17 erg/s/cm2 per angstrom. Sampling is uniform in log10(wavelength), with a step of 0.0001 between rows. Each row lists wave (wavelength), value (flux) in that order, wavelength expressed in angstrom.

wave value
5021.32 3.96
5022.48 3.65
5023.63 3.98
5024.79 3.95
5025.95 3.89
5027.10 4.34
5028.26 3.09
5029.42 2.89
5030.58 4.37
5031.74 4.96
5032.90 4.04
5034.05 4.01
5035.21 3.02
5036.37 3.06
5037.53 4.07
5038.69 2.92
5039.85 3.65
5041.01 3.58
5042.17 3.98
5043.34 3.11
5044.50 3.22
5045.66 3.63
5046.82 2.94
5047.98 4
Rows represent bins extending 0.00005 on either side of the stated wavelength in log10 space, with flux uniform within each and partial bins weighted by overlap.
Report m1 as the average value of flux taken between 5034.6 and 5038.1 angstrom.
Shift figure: 3.39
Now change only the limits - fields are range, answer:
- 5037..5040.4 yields 3.54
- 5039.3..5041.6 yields 3.62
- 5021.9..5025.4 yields 3.86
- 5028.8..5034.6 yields 4.05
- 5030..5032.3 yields 4.66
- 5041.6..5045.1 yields 3.43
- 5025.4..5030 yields 3.55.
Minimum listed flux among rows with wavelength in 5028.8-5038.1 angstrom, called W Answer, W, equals 2.89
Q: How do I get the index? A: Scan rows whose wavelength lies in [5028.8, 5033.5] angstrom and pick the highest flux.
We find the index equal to 4.96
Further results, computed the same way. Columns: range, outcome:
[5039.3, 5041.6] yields 3.65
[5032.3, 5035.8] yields 4.04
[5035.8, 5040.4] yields 4.07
